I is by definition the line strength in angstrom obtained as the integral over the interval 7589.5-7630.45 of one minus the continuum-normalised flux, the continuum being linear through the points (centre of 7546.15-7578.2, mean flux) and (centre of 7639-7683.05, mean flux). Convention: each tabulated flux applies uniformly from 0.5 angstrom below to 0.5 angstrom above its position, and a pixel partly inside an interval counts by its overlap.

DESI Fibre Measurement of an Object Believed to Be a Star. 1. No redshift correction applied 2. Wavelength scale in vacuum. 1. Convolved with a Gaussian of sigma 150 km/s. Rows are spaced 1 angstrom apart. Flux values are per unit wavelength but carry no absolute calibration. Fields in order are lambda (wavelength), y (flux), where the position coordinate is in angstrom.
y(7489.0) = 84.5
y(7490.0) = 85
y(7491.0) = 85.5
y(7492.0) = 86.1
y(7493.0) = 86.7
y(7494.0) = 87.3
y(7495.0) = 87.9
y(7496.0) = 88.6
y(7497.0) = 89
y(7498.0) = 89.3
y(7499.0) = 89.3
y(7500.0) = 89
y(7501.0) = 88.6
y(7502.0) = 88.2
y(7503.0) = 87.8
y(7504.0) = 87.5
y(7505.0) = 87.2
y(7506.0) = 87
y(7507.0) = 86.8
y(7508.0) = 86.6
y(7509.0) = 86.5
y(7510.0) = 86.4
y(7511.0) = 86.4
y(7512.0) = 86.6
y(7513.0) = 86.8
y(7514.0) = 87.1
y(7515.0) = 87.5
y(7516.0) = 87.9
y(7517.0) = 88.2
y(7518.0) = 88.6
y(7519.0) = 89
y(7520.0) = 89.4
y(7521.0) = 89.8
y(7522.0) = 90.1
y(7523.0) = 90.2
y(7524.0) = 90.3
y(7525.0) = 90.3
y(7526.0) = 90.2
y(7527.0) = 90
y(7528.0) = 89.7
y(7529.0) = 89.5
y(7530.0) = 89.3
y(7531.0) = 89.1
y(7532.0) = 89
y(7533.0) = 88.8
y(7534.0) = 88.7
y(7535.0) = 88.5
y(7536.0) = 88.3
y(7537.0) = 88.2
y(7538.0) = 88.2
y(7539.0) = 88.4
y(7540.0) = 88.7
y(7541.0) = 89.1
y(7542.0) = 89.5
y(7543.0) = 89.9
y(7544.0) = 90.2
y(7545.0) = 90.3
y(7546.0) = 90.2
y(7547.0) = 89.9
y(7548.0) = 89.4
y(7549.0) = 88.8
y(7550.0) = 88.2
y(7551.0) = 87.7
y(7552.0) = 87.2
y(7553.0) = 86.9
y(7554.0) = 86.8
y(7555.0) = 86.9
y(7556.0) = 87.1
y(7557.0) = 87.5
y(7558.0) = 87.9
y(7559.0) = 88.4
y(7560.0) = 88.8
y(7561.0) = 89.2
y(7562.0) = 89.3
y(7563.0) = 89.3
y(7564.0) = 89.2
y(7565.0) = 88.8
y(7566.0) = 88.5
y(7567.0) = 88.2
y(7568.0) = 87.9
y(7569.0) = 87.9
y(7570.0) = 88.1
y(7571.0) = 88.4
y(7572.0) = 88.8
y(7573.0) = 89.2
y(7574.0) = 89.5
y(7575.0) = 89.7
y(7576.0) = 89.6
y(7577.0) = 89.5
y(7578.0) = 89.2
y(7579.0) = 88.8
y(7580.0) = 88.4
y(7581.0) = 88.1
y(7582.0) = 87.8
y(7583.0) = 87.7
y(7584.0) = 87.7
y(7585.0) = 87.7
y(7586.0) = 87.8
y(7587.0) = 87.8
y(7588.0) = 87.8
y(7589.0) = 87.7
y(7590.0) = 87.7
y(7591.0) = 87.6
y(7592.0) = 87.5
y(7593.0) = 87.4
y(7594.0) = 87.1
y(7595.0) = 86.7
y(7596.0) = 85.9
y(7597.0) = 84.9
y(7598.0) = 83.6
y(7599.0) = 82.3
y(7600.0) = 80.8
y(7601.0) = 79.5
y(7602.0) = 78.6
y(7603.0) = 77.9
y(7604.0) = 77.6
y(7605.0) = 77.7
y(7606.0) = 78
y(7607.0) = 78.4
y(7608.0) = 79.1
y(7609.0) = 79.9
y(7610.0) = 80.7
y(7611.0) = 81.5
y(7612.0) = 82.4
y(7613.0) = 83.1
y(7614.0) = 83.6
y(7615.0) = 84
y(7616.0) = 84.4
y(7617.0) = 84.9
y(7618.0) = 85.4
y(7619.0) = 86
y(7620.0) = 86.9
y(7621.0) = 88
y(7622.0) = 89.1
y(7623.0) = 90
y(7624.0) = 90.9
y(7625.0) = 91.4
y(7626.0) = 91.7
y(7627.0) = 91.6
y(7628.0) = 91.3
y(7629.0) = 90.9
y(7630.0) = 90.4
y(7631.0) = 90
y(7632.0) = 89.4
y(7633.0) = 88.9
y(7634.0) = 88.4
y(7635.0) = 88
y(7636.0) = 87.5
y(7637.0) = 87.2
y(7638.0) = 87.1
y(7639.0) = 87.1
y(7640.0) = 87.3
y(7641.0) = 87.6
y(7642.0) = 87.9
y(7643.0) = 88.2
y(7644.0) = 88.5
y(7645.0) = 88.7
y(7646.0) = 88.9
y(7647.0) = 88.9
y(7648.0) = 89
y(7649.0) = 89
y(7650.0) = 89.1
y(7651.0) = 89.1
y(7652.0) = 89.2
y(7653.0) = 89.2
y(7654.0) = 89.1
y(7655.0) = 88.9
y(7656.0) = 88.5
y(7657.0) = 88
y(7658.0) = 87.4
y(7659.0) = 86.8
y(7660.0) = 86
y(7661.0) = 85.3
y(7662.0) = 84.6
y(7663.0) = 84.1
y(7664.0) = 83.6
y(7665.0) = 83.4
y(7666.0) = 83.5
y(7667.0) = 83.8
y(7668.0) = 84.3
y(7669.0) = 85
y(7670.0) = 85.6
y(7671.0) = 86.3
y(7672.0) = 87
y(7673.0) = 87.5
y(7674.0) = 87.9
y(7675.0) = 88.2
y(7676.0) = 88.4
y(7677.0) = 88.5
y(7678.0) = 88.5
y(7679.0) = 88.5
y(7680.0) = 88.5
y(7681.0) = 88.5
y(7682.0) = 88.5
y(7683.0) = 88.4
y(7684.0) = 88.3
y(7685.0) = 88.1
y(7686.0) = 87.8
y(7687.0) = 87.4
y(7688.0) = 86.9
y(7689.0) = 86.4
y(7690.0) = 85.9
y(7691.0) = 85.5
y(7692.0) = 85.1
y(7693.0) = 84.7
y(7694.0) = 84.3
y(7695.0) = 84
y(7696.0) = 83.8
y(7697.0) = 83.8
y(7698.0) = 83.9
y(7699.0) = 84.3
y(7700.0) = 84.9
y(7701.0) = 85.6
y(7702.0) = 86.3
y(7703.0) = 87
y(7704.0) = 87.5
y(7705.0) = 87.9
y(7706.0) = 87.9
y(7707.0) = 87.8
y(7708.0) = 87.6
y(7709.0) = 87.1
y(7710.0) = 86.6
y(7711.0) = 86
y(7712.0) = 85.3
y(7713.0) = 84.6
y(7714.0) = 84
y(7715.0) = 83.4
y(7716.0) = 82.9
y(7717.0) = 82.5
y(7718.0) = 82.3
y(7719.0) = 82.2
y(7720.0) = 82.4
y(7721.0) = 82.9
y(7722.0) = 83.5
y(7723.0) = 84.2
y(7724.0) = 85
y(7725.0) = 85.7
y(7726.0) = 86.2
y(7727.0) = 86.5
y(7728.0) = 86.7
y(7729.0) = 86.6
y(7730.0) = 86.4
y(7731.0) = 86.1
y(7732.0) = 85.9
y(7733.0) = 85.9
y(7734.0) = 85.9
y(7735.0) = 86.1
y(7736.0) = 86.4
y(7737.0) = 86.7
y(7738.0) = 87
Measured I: 1.5 angstrom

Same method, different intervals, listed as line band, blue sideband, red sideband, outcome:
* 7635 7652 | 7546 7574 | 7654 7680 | -0.3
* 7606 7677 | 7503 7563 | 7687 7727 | -0.4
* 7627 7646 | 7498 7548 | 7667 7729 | -0.4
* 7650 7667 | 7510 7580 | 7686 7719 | -0.1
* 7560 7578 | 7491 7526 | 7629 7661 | -0.1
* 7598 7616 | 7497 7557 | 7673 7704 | 1.5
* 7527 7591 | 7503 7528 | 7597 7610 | -3.5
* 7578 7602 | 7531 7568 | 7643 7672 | 0.4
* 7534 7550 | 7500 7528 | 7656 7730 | -0.2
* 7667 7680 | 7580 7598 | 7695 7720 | -0.2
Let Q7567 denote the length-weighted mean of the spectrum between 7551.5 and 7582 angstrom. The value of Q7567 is 88.4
